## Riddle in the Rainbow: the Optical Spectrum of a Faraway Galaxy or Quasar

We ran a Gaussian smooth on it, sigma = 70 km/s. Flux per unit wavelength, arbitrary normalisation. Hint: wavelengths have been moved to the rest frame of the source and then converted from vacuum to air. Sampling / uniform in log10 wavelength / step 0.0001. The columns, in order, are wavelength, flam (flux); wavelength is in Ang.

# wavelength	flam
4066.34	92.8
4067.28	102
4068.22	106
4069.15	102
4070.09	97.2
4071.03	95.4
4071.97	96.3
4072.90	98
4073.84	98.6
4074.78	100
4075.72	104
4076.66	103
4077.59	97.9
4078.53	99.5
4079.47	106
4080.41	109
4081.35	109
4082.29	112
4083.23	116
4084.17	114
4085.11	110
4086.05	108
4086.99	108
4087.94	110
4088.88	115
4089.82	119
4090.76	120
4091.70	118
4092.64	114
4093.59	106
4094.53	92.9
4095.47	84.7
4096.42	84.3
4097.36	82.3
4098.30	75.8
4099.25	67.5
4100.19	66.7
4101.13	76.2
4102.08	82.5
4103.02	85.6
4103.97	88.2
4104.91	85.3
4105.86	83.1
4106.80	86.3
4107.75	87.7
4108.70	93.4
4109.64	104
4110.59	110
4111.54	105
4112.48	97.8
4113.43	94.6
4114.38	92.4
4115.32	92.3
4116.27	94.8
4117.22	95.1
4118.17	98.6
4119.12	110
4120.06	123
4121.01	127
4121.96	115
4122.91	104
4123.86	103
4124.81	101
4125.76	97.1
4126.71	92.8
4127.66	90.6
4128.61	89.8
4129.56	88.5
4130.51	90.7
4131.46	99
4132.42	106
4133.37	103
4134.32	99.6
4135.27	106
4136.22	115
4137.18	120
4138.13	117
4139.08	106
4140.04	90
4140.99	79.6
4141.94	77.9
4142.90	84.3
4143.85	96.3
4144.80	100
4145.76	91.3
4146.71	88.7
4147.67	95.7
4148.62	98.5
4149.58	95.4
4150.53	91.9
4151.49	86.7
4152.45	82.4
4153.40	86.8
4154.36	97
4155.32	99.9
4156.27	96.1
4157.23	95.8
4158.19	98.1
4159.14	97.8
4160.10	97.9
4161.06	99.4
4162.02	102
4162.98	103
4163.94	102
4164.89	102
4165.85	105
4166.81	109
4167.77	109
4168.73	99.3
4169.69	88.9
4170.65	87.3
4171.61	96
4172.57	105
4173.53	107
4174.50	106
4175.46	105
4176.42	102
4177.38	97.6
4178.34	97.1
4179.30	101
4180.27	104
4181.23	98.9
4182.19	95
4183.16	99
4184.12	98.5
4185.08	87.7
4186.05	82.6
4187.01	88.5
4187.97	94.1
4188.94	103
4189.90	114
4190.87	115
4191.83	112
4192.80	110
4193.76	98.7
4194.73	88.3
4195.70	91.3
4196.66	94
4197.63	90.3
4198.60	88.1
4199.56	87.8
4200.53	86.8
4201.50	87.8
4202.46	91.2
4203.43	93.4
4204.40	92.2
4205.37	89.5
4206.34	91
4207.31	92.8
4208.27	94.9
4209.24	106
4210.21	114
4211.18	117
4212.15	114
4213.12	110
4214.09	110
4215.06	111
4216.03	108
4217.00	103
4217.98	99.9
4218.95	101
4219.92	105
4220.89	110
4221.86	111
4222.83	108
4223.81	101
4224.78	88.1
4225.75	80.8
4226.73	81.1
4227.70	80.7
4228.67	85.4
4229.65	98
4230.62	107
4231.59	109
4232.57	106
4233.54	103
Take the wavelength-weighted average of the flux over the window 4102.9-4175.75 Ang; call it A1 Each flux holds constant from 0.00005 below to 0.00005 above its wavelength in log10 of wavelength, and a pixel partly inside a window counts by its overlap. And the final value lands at 98.1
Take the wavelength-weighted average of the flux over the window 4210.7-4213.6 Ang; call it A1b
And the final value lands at 114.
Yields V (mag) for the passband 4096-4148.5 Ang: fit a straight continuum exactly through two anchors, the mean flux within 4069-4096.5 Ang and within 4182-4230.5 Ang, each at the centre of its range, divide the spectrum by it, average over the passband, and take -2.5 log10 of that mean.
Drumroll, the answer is 0.08 mag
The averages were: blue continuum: 105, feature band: 95.3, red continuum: 98.1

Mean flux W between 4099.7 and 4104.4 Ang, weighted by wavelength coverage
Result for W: 79.7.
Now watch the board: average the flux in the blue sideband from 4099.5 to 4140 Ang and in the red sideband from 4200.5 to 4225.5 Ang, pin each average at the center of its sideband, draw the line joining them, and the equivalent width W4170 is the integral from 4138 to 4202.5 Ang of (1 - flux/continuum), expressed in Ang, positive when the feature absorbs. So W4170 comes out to 2.04 Ang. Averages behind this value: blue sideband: 97.9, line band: 96.7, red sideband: 101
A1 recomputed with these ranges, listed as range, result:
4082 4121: 98.1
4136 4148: 96.6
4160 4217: 99.6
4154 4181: 100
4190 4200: 98.2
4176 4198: 98.4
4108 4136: 101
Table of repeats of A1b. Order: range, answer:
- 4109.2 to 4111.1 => 107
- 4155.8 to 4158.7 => 96.8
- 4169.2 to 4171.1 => 88.2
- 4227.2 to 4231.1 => 92.8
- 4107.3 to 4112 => 100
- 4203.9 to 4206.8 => 90.7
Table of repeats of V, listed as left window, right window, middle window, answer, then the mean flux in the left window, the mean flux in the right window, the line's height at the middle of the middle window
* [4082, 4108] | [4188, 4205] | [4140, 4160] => 0.05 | 96.3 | 96.5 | 96.4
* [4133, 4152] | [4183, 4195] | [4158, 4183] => -0.02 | 97.1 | 99.6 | 98.6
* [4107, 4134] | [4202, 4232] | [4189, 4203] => 0.03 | 100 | 100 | 100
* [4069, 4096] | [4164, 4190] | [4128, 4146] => 0.04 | 106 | 99.2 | 102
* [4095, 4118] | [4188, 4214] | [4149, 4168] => -0.04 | 88.3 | 99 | 94.2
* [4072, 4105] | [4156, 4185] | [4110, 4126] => -0.04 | 99.2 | 100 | 99.5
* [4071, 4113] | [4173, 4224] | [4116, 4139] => -0.05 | 98.4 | 100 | 98.9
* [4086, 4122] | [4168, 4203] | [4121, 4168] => -0.01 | 97.1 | 97.3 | 97.2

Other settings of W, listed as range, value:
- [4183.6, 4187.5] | 89.6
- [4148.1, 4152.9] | 91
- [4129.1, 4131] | 89.8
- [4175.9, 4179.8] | 99.5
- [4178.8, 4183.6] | 99.4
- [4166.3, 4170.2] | 101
